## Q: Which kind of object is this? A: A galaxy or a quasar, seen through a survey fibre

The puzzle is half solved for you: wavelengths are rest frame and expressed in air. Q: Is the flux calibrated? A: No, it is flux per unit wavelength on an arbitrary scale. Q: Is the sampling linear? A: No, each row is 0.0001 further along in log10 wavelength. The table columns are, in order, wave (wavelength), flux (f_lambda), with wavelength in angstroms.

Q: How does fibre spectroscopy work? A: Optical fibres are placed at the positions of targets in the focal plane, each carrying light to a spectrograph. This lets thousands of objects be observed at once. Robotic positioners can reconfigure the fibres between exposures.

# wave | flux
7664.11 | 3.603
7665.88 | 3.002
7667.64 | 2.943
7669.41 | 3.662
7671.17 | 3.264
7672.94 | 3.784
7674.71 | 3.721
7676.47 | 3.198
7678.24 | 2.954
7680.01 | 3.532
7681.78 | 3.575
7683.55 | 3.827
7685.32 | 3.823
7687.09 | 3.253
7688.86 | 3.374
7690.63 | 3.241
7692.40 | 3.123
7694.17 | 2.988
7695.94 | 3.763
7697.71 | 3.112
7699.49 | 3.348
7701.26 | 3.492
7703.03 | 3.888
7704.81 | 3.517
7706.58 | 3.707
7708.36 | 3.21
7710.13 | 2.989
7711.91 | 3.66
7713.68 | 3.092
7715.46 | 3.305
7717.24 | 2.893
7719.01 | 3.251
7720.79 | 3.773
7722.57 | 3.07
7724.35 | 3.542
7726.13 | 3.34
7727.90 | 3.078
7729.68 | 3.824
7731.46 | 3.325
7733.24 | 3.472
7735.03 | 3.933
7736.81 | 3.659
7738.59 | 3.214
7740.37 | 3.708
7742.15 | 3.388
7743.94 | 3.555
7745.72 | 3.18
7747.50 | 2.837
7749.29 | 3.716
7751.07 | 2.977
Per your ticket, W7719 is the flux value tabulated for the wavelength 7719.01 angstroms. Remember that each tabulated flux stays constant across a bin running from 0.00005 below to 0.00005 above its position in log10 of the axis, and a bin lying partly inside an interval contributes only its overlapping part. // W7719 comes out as 3.251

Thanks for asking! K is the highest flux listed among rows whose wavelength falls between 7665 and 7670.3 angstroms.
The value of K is 3.662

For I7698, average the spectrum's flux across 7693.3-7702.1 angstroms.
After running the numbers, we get 3.34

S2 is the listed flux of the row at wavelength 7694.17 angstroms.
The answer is 2.988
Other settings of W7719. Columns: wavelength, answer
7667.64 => 2.943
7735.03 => 3.933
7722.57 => 3.07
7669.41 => 3.662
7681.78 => 3.575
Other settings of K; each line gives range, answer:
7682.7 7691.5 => 3.827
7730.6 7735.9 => 3.933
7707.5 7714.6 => 3.66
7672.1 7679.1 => 3.784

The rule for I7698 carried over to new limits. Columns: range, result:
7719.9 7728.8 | 3.36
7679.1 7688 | 3.6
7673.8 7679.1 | 3.3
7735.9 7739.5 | 3.45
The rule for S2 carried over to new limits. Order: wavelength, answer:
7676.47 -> 3.198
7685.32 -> 3.823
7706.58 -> 3.707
